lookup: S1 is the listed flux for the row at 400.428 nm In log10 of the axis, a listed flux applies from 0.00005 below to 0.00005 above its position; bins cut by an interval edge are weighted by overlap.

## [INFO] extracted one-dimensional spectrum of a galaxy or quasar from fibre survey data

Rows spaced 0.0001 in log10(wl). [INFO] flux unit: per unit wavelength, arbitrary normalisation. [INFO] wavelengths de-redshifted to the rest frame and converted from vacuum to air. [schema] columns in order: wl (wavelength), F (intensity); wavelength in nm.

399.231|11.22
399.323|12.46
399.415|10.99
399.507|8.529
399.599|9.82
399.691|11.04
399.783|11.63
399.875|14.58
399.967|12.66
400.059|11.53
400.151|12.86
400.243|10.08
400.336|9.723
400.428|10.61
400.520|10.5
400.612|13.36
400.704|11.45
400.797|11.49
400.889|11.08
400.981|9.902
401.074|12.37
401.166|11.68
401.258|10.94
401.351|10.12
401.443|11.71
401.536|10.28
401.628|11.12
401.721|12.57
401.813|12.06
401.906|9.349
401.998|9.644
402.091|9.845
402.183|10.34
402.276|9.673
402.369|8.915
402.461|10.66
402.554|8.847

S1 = 10.61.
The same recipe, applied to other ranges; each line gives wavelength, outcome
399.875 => 14.58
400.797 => 11.49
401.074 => 12.37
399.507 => 8.529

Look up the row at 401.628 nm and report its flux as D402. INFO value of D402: 11.12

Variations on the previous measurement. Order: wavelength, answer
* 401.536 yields 10.28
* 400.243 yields 10.08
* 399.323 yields 12.46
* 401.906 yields 9.349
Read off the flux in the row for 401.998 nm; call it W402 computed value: 9.644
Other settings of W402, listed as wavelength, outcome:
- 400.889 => 11.08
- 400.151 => 12.86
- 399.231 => 11.22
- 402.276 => 9.673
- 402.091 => 9.845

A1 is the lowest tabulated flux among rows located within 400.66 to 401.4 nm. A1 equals 9.902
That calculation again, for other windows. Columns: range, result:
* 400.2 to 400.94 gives 9.723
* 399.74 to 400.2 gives 11.53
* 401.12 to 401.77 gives 10.12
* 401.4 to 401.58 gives 10.28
